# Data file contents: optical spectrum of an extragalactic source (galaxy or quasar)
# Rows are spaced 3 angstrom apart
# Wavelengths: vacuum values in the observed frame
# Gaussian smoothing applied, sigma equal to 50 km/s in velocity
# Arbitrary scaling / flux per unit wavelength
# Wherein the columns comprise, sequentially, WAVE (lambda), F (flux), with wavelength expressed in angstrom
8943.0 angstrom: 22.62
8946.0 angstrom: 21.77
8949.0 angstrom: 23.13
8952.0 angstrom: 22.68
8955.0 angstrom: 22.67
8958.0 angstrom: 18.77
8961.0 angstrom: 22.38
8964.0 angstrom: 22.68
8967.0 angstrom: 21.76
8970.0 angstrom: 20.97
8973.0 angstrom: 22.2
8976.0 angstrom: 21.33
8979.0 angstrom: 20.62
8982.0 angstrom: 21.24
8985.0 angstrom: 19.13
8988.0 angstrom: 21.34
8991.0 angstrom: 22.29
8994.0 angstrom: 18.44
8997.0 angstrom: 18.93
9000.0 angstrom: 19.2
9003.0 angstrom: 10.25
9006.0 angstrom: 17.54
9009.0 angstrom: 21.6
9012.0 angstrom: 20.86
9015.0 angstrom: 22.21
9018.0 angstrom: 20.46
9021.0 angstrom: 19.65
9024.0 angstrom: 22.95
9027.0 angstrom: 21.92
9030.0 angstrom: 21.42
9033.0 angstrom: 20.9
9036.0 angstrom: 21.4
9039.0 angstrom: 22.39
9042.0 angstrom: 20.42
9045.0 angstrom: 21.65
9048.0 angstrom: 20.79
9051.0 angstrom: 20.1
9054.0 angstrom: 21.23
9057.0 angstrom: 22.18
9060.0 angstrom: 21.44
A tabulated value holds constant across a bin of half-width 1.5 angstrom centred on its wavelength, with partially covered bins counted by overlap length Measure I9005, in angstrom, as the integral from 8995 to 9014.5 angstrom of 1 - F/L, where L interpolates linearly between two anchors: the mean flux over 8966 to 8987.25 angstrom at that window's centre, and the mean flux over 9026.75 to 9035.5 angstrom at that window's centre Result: 2.7 angstrom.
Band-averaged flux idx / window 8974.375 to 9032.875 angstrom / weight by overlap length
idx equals 20.1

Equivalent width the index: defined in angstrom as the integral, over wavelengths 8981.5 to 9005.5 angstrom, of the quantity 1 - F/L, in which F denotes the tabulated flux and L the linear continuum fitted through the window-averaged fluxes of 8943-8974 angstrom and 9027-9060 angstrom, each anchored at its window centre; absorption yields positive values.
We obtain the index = 3.29 angstrom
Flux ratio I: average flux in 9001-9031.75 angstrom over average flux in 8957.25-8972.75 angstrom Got 0.92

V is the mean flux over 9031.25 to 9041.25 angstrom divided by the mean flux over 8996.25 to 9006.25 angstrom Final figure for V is 1.33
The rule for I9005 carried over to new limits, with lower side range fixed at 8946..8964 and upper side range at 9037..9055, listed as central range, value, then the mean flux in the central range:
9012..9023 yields 0.3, 20.9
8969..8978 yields 0.1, 21.5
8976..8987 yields 0.6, 20.5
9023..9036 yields -0.3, 21.7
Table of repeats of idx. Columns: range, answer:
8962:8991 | 21.3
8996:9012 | 17.8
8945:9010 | 20.5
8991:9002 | 18.9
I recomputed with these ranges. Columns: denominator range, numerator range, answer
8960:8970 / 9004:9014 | 0.89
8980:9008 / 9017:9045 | 1.13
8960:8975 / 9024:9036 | 0.98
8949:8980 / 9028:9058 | 0.98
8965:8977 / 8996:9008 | 0.77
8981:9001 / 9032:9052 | 1.05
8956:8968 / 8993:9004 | 0.79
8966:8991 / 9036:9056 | 1.00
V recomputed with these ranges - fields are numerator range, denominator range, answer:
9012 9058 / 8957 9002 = 1.03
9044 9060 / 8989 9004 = 1.17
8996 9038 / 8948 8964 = 0.91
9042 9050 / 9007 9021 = 1.00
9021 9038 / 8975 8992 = 1.03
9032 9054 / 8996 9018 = 1.12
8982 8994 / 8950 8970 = 0.95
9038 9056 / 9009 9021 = 1.00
